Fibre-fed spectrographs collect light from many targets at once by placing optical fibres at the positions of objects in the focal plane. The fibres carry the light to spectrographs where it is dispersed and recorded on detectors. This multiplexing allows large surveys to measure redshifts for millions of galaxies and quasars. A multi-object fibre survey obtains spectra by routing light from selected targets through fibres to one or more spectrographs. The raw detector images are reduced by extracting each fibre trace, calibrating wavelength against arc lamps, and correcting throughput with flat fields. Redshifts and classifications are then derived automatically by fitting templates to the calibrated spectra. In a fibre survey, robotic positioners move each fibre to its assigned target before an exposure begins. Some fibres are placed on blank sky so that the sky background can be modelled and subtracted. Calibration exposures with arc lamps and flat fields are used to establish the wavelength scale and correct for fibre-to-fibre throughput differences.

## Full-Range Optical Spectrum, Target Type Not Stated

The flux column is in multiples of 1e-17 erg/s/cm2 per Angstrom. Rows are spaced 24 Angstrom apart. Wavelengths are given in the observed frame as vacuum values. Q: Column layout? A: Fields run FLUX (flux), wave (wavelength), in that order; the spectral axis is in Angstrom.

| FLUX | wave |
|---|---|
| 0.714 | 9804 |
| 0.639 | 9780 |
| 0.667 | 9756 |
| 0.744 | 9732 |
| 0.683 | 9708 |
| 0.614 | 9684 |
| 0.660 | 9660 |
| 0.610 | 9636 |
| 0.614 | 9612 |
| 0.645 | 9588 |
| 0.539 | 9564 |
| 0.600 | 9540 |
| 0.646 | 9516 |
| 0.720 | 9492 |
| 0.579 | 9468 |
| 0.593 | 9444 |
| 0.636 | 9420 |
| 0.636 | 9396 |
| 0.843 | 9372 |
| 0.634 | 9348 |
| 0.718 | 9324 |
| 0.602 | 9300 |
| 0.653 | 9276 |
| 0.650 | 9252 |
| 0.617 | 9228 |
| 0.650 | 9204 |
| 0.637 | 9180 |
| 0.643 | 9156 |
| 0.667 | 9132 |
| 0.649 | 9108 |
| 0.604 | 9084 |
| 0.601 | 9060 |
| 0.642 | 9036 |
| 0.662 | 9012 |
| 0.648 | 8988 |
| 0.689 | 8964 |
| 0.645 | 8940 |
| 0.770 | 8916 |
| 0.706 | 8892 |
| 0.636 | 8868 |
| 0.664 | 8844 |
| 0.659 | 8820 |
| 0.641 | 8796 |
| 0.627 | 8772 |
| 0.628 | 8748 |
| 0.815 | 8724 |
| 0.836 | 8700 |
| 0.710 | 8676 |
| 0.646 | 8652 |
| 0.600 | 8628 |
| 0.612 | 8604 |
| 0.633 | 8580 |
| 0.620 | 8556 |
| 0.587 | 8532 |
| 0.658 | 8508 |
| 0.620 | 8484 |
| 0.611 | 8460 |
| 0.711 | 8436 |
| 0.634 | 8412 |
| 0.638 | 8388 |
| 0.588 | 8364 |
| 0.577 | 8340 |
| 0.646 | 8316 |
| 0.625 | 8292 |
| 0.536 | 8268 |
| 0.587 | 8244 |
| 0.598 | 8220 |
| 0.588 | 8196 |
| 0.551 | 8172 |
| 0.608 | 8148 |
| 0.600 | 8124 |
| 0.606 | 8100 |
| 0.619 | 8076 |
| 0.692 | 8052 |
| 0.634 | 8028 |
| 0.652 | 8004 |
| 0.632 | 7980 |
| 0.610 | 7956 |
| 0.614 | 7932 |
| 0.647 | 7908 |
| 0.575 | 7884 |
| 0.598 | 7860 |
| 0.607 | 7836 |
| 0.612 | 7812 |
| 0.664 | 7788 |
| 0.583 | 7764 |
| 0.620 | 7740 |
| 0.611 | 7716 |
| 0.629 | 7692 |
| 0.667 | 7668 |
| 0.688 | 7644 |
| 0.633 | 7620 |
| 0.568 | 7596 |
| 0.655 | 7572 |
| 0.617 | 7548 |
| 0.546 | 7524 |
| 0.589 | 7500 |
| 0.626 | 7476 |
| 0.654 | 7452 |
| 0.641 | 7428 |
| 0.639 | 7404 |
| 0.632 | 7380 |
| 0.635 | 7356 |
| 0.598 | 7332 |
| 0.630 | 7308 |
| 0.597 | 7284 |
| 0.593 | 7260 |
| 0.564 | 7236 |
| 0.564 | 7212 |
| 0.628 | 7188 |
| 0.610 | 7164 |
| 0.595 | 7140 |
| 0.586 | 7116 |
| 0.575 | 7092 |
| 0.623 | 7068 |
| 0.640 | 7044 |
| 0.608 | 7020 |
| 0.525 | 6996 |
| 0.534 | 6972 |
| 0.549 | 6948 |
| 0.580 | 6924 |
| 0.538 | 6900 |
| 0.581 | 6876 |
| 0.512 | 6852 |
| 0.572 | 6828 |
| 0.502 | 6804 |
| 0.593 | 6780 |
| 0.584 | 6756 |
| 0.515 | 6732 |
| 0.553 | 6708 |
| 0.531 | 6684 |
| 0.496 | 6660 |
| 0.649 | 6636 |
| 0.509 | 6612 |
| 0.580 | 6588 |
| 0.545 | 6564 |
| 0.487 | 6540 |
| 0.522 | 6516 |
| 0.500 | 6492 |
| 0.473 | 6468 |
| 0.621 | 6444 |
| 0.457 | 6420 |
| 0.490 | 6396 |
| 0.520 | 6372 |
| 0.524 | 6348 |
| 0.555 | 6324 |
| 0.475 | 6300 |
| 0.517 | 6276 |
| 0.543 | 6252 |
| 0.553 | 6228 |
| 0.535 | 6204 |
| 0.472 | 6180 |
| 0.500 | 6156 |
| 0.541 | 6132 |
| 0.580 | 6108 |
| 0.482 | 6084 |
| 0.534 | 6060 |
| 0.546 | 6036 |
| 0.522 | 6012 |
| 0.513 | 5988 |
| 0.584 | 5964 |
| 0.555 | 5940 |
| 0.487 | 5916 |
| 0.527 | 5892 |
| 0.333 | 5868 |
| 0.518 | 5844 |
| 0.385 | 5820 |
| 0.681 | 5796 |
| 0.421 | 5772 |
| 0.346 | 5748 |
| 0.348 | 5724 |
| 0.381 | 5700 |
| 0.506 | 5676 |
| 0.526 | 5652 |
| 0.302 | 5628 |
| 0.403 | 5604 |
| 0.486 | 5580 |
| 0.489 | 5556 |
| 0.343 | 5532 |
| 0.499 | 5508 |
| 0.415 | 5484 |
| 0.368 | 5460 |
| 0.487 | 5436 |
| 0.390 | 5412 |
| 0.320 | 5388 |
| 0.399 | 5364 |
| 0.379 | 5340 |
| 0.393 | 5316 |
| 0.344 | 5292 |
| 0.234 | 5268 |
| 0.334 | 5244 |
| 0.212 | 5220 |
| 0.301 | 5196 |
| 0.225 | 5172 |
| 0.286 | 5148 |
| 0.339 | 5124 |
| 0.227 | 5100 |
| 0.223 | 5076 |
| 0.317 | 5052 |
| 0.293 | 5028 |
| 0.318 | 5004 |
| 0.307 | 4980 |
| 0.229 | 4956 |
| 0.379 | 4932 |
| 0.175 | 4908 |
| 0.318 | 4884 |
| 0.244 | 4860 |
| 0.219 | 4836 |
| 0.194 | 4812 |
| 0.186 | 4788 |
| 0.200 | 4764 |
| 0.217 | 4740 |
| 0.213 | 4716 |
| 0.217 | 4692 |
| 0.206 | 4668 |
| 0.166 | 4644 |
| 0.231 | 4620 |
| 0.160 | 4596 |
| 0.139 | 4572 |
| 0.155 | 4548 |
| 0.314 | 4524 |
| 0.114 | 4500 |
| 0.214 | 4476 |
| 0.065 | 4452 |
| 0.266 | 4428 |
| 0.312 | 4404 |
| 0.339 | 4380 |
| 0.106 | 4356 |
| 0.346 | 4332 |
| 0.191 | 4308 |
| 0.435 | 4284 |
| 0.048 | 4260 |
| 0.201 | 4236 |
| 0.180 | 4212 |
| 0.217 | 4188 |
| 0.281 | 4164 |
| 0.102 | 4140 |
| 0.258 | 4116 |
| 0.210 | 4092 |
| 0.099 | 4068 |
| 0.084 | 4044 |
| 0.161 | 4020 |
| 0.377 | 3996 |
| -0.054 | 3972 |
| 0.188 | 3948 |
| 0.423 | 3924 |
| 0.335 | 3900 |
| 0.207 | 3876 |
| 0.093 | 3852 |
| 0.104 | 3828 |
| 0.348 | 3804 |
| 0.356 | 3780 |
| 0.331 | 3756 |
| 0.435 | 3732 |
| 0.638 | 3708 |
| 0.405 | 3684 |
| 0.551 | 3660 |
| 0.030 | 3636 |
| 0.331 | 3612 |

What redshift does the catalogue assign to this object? 0.32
